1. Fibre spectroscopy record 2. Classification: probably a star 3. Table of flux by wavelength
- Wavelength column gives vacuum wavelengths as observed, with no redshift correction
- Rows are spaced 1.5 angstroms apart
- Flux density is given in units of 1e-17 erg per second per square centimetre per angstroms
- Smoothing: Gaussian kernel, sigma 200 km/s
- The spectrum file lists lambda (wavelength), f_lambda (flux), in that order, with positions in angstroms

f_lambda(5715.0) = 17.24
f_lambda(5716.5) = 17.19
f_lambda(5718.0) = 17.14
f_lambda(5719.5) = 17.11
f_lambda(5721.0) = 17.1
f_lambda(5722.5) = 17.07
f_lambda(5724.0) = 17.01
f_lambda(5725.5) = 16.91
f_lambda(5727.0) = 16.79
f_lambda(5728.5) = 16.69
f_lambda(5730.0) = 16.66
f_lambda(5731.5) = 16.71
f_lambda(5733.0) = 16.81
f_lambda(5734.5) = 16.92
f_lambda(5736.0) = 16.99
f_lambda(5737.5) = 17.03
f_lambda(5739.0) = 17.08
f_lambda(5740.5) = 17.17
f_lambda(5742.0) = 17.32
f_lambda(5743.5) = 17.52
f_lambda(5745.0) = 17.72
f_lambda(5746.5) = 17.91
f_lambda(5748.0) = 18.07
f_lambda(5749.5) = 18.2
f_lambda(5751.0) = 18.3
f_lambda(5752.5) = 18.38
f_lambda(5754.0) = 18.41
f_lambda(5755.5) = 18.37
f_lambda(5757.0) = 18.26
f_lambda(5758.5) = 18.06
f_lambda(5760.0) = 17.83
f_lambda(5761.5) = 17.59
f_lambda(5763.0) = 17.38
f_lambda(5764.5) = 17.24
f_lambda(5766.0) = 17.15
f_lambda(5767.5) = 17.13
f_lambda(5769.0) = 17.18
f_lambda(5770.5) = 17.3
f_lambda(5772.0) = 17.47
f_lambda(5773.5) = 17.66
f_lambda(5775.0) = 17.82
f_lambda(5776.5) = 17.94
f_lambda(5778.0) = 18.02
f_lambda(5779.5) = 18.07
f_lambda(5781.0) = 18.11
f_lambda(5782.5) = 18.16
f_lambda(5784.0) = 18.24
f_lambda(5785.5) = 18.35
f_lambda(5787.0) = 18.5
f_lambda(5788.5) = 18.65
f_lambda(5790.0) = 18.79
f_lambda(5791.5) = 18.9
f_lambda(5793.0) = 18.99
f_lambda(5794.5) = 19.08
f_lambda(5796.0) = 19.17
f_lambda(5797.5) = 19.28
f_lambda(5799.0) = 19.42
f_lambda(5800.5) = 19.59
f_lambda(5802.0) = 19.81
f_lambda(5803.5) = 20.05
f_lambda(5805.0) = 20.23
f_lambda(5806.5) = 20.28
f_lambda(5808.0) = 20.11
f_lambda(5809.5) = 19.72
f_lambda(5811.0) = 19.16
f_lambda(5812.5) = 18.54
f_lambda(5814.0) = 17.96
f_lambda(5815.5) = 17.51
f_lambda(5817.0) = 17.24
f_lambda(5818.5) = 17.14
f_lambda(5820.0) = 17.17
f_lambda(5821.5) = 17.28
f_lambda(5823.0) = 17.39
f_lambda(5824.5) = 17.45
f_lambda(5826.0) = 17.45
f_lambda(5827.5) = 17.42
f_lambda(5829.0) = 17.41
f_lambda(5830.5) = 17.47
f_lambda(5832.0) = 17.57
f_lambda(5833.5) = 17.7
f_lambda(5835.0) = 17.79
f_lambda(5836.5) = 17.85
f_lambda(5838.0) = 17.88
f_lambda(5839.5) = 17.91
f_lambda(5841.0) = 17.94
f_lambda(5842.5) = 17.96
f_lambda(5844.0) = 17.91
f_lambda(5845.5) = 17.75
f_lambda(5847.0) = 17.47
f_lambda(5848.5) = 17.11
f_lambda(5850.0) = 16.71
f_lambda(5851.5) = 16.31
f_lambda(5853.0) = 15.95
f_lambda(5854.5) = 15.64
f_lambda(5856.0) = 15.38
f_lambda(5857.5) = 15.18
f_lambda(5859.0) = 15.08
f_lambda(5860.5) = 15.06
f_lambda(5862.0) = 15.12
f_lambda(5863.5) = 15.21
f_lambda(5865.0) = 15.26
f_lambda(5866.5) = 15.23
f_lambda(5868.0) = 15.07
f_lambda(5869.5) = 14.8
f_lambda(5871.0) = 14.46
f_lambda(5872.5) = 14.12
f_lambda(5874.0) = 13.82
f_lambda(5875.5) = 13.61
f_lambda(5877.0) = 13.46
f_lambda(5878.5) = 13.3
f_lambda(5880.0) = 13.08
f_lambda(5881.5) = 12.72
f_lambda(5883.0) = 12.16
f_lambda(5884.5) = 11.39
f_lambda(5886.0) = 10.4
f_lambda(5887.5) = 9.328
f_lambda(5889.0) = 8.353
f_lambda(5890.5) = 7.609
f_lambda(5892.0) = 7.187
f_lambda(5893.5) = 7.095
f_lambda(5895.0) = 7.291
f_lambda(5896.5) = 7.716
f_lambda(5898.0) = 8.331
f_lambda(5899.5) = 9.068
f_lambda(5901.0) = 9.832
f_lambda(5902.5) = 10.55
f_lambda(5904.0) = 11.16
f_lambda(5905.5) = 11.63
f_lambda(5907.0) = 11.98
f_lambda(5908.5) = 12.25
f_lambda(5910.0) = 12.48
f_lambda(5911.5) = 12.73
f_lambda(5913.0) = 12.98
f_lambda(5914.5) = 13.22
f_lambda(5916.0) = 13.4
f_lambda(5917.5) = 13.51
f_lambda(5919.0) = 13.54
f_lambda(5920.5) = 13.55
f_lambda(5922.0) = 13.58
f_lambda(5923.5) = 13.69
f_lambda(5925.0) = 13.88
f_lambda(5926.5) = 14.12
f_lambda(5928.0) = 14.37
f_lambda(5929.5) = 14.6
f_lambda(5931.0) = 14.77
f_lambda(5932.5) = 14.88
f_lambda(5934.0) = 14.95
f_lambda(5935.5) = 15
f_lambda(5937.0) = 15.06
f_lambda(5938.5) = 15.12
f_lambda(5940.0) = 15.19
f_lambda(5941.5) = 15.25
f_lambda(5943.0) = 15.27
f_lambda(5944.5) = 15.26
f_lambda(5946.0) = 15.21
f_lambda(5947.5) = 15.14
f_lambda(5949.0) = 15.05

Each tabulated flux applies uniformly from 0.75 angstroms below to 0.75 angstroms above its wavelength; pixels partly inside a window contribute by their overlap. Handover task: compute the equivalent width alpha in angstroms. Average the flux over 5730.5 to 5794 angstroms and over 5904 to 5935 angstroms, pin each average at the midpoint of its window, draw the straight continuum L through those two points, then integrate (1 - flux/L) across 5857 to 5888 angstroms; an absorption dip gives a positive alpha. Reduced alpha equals 2.2 angstroms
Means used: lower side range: 17.8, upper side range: 13.5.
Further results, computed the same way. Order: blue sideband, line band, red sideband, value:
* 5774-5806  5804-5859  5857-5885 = -4.0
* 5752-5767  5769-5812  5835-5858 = -3.0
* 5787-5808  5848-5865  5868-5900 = -2.5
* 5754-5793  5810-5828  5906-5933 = -1.2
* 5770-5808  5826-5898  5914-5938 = 8.9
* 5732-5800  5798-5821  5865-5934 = -4.0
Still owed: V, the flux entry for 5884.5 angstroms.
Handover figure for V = 11.39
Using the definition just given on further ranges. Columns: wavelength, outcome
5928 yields 14.37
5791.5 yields 18.9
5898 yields 8.331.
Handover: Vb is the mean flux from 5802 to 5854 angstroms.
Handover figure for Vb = 17.9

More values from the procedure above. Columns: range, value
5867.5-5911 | 11.2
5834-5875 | 16.1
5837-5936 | 13.5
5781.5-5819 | 18.9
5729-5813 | 18.2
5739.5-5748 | 17.6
